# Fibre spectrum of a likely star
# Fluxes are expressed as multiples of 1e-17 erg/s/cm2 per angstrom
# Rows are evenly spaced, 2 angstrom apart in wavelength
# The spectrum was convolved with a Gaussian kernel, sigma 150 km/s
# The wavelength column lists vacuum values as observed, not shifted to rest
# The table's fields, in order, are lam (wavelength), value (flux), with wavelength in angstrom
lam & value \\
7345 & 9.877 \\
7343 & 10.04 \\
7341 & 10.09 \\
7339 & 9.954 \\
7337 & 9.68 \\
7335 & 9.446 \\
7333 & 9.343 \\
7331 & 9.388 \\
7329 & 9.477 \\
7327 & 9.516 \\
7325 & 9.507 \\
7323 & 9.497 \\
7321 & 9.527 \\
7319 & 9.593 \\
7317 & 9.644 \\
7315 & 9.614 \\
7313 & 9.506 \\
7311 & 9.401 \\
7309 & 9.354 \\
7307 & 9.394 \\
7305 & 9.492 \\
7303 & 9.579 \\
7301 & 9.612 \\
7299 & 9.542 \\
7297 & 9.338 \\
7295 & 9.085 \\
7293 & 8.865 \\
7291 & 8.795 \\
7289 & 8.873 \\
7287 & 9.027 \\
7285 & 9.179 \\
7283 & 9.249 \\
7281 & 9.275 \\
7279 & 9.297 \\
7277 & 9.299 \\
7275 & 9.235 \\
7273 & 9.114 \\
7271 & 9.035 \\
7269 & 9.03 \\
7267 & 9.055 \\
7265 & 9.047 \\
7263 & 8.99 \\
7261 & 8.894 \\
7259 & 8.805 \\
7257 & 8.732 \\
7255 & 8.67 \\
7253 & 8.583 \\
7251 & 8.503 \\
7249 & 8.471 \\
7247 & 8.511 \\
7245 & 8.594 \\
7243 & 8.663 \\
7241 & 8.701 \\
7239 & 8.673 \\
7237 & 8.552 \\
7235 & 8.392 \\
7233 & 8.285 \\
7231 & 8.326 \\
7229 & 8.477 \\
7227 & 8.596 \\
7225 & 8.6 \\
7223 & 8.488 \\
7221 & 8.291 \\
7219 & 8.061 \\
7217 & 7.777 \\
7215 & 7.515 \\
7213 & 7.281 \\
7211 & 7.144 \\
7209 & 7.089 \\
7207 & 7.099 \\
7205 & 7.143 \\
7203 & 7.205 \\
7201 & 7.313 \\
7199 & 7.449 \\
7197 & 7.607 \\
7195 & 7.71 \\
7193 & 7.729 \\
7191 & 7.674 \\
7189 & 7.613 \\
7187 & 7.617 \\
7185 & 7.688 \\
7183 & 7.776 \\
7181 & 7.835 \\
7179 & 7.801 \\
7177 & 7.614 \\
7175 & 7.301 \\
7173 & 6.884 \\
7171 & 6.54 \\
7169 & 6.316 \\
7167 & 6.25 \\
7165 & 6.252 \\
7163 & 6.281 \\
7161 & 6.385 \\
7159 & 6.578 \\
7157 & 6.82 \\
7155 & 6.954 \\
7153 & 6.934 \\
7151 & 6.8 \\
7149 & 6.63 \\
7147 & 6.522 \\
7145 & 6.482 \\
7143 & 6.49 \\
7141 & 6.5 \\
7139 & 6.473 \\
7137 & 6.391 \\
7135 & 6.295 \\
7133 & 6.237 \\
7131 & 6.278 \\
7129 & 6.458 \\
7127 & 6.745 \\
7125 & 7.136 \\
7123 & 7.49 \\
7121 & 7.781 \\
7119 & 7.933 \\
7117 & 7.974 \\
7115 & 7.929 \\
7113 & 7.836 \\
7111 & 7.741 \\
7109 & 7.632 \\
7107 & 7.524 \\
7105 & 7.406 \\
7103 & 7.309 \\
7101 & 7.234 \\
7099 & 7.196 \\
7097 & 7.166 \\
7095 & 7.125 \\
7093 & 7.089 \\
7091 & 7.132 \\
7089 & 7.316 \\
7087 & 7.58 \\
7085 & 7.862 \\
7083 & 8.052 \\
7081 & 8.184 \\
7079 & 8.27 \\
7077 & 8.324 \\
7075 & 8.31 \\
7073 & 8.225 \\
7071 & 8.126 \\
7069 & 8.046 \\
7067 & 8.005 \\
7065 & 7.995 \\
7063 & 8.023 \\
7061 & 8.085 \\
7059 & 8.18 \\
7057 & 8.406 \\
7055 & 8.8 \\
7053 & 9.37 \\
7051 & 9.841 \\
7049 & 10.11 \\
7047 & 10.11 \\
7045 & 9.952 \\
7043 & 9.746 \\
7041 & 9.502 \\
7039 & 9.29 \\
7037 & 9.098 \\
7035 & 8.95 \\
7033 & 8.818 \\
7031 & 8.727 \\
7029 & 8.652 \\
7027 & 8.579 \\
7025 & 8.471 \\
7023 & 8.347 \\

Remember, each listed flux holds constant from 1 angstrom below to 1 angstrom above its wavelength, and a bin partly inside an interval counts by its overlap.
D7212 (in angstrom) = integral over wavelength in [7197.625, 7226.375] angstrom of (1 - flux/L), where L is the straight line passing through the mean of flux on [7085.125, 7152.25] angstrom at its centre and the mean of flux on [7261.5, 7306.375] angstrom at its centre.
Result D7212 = 2.3 angstrom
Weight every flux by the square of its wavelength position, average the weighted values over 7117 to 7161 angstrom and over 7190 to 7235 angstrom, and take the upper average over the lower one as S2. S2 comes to 1.17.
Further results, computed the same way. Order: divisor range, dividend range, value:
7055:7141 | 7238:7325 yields 1.27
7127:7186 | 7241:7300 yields 1.37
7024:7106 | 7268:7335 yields 1.19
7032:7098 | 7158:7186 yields 0.85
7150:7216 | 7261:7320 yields 1.33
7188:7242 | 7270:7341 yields 1.22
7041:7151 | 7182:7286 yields 1.12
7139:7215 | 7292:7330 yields 1.39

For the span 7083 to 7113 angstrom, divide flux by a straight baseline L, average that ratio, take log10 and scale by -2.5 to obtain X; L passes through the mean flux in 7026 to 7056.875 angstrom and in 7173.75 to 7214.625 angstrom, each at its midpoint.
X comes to 0.162 mag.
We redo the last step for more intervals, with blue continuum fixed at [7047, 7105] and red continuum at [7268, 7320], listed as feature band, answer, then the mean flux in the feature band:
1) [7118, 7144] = 0.229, 6.79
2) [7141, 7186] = 0.241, 6.86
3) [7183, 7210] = 0.171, 7.47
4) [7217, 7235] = 0.069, 8.36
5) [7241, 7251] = 0.056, 8.57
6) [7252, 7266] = 0.033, 8.82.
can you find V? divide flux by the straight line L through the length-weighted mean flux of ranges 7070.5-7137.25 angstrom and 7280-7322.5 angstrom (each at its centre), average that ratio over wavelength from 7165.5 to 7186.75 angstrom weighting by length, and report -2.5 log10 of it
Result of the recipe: 0.14 mag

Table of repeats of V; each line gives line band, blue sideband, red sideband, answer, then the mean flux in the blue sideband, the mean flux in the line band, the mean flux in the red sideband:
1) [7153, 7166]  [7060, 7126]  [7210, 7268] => 0.220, 7.73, 6.57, 8.44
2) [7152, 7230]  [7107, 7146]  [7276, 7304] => 0.077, 7.05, 7.38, 9.22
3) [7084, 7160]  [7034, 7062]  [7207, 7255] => 0.241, 9.25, 7.08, 8.23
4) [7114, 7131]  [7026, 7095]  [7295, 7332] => 0.189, 8.53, 7.36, 9.49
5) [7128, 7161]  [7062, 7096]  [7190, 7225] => 0.179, 7.86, 6.55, 7.59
